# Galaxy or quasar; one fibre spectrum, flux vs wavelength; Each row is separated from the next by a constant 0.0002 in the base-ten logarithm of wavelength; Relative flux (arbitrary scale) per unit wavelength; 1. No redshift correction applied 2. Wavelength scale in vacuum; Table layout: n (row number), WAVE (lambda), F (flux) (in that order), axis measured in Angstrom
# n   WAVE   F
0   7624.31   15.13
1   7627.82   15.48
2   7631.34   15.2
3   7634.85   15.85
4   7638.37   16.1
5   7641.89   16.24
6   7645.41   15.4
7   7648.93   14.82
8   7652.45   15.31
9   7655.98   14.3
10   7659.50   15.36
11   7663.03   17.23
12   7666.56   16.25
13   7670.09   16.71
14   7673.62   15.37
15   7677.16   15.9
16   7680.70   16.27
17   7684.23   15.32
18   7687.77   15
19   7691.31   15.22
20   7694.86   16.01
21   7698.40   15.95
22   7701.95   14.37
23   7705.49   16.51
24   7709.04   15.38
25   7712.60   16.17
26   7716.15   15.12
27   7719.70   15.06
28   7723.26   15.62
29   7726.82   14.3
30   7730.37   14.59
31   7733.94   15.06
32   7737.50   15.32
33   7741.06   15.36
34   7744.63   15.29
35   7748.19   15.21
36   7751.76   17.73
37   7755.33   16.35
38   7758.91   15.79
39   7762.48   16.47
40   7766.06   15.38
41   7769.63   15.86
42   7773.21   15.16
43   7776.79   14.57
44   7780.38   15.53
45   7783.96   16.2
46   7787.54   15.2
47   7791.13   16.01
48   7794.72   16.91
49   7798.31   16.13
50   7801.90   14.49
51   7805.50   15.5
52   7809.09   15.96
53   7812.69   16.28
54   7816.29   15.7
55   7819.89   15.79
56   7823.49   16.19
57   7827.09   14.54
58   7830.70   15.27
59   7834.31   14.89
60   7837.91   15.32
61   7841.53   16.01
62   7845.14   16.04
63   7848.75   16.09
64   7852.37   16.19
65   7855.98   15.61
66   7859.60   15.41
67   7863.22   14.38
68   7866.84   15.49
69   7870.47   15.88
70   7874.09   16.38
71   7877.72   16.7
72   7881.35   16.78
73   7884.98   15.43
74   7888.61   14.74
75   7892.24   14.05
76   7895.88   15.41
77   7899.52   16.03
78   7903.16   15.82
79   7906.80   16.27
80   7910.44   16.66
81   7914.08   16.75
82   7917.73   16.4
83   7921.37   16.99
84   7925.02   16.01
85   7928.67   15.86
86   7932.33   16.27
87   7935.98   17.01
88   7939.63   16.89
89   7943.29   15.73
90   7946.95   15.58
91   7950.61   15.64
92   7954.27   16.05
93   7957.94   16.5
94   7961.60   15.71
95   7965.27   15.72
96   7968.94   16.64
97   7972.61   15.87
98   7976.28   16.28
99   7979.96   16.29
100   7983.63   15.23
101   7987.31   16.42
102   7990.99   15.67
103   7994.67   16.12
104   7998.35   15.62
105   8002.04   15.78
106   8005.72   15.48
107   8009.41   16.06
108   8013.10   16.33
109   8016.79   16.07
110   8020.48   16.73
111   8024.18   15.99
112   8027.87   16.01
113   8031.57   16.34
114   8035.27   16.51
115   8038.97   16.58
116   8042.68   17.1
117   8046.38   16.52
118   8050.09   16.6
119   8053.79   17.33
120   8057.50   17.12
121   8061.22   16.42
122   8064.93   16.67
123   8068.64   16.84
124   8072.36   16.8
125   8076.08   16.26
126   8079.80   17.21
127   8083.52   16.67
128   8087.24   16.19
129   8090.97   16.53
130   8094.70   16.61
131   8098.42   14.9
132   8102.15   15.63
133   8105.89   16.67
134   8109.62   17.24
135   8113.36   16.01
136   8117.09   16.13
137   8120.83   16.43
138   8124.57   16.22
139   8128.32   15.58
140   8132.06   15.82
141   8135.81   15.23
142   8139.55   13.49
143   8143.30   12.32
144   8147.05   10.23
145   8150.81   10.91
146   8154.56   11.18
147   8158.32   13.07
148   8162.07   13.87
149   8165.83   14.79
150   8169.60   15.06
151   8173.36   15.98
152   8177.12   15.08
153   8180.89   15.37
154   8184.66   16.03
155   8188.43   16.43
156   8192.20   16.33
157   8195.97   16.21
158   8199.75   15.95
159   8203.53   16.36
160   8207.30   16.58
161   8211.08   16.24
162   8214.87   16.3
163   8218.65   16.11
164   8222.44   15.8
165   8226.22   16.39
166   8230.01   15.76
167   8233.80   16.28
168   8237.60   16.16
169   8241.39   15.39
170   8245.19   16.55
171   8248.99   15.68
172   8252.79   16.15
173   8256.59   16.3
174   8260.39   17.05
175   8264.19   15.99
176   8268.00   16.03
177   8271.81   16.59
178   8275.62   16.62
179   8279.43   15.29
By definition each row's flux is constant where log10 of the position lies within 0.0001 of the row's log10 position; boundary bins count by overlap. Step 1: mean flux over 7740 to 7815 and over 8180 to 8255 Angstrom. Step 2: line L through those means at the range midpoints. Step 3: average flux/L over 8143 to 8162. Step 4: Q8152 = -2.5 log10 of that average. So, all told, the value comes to 0.34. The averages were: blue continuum 15.8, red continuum 16.1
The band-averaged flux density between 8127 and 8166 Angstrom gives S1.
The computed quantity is 13.2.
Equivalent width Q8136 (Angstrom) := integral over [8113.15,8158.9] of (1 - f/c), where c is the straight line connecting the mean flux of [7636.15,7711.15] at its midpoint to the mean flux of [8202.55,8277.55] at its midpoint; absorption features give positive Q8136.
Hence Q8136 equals 6.0 Angstrom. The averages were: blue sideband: 15.7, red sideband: 16.2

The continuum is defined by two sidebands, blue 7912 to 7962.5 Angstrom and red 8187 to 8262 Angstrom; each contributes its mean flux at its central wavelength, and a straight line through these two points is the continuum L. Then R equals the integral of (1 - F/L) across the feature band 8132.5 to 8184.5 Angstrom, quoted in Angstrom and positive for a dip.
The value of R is 7.96 Angstrom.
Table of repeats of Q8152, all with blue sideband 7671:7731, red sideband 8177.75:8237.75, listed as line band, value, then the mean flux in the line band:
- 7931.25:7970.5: -0.03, 16.2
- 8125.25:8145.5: 0.11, 14.5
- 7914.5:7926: -0.05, 16.5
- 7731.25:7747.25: 0.02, 15.2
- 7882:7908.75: 0.02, 15.5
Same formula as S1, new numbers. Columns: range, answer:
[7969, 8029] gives 16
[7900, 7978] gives 16.2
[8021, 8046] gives 16.4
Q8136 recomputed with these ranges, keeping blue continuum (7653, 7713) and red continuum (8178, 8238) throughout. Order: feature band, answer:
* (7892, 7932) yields -0.56 Angstrom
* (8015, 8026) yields -0.20 Angstrom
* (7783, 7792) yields 0.02 Angstrom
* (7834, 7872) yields 0.58 Angstrom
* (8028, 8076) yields -2.08 Angstrom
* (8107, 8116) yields -0.30 Angstrom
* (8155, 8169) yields 2.05 Angstrom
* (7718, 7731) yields 0.68 Angstrom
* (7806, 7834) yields 0.33 Angstrom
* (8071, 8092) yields -0.77 Angstrom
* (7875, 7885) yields -0.38 Angstrom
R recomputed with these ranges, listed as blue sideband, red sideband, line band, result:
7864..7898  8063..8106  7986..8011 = 0.3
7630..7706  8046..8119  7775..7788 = 0.4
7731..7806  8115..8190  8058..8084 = -3.5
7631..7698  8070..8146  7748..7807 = -0.3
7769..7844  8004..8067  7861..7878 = 0.2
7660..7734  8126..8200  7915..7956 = -3.4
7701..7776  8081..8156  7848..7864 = -0.2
